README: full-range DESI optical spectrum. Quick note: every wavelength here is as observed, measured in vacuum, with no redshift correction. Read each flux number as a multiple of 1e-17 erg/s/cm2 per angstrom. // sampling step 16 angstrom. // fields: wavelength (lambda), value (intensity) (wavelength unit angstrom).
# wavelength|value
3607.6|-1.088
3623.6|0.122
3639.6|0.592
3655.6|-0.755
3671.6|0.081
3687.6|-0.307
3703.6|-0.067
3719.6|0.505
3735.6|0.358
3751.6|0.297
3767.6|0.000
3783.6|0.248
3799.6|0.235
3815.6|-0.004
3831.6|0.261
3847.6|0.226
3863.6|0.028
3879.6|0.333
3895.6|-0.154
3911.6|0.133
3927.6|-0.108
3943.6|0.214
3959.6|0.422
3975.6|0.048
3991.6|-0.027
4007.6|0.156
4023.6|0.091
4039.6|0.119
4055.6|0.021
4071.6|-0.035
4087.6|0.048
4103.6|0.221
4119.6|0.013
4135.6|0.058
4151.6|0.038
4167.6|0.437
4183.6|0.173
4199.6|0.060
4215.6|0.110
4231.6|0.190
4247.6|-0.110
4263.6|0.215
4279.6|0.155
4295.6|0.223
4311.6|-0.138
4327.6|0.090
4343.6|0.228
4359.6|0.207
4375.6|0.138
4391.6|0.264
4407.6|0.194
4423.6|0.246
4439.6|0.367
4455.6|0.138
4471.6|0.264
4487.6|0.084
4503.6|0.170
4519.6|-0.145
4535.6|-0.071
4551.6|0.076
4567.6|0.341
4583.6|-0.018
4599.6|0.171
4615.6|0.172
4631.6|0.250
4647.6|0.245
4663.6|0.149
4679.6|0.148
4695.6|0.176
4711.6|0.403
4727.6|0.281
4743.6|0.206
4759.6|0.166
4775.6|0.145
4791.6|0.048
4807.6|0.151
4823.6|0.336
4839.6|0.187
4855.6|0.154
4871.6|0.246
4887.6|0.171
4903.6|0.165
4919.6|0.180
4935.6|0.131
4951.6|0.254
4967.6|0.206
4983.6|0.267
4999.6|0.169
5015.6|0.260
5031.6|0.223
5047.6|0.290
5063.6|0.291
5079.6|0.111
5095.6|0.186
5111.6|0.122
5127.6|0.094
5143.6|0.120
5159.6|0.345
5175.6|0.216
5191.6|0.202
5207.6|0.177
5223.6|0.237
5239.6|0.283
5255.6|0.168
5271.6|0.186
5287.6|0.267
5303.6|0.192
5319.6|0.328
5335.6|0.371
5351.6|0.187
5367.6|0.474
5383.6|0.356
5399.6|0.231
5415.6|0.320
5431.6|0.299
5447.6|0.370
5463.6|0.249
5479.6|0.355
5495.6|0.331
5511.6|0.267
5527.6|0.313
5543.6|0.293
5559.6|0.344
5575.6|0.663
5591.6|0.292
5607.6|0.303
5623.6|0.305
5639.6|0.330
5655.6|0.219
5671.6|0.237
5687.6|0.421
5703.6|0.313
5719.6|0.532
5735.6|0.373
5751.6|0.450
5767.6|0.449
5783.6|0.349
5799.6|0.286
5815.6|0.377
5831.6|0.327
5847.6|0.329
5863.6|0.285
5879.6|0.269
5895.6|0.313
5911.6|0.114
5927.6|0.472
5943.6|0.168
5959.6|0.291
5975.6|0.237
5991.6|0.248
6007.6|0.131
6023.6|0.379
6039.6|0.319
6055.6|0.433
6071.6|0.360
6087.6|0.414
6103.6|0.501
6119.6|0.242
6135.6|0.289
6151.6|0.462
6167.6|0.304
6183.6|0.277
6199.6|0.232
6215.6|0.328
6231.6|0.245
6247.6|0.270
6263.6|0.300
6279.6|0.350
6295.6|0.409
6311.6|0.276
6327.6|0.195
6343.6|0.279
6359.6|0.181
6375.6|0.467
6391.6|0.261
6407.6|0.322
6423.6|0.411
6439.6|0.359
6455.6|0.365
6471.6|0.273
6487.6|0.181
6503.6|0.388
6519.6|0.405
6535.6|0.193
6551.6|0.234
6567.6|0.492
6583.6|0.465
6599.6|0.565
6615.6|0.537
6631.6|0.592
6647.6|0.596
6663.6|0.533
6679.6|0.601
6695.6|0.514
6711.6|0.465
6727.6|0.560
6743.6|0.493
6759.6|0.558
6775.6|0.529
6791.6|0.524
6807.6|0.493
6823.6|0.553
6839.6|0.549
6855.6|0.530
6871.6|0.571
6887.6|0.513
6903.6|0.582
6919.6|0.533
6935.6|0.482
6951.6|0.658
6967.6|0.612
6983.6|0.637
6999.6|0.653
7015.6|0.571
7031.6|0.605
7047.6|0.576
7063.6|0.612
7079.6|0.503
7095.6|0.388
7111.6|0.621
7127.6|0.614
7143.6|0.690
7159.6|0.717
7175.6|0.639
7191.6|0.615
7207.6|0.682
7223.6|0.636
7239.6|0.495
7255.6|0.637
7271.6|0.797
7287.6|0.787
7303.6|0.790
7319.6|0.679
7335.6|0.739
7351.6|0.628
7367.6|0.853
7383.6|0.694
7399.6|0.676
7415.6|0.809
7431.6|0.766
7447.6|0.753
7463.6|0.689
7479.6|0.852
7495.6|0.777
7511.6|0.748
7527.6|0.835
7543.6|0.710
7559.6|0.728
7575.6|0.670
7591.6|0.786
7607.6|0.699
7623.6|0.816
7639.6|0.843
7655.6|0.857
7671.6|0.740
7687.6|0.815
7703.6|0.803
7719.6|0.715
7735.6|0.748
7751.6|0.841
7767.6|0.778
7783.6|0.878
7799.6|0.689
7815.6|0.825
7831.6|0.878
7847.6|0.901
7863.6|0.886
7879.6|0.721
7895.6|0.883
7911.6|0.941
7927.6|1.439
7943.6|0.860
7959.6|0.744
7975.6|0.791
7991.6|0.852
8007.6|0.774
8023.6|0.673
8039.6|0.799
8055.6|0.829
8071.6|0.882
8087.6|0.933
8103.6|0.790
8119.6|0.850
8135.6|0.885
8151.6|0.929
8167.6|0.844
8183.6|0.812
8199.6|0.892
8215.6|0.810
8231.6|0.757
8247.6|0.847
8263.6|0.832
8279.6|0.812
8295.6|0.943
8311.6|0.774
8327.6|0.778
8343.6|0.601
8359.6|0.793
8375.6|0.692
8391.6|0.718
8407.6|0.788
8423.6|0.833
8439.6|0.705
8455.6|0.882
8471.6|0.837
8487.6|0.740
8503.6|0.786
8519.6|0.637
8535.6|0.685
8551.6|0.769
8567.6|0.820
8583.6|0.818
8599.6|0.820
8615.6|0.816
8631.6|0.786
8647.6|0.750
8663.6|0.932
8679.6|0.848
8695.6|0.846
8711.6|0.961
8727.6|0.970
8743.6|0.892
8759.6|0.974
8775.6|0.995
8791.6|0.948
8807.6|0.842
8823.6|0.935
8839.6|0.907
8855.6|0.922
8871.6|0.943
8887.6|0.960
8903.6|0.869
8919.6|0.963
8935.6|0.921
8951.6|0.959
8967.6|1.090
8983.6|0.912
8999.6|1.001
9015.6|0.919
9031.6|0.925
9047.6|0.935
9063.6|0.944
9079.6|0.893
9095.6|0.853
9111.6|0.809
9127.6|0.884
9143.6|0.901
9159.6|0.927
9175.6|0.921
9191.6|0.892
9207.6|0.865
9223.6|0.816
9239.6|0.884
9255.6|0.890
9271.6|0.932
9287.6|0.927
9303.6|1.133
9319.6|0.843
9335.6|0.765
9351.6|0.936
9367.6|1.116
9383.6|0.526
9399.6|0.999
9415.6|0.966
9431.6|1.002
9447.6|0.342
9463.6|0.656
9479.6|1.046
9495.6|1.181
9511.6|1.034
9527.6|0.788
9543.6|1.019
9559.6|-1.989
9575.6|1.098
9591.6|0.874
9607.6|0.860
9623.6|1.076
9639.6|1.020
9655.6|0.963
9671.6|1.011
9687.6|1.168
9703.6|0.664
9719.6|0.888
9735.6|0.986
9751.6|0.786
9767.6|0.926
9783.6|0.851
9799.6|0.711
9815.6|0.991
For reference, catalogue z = 0.65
